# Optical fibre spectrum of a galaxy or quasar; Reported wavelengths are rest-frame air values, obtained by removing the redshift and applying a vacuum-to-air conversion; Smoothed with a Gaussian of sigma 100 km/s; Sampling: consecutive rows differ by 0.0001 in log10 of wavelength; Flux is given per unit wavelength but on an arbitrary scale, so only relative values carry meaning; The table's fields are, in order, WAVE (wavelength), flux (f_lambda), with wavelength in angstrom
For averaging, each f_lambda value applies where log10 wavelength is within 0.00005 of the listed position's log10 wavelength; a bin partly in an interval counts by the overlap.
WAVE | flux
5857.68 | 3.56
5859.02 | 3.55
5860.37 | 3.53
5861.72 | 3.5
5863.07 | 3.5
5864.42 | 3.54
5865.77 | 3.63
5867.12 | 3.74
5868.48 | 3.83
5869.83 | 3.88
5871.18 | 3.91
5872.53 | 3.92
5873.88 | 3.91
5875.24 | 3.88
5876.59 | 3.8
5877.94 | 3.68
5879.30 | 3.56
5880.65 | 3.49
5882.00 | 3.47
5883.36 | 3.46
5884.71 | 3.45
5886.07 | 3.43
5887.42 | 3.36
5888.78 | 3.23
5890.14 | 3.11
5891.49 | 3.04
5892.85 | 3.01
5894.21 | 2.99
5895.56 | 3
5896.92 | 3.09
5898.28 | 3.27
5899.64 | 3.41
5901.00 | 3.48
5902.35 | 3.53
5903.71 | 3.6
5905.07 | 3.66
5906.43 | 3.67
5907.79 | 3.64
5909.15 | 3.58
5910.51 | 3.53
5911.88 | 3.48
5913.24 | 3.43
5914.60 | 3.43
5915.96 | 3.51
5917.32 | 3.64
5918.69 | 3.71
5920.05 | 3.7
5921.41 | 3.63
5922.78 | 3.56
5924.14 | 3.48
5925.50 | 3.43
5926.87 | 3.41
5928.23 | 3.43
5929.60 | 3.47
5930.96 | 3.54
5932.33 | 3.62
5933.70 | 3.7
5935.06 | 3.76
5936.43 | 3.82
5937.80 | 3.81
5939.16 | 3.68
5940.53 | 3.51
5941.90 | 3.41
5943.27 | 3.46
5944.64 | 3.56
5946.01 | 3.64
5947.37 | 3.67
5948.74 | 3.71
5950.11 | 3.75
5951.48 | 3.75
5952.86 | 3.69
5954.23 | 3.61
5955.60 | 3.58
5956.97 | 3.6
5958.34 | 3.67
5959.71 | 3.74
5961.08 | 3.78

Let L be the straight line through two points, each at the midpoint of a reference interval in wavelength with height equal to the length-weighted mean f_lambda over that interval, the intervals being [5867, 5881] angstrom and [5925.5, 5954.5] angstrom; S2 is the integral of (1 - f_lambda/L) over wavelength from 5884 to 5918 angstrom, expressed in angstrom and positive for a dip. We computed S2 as 3.0 angstrom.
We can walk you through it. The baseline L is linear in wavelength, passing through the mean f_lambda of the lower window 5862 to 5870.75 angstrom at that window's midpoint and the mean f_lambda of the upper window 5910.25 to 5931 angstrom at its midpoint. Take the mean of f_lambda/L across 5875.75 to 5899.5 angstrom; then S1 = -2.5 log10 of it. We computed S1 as 0.09 mag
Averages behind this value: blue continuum 3.68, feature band 3.33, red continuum 3.52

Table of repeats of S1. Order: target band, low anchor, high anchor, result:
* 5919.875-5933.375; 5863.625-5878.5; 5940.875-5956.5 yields 0.04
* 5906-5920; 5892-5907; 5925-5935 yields -0.05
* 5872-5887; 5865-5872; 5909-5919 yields 0.03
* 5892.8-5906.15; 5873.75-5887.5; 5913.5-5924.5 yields 0.08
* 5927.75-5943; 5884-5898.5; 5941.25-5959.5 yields -0.03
